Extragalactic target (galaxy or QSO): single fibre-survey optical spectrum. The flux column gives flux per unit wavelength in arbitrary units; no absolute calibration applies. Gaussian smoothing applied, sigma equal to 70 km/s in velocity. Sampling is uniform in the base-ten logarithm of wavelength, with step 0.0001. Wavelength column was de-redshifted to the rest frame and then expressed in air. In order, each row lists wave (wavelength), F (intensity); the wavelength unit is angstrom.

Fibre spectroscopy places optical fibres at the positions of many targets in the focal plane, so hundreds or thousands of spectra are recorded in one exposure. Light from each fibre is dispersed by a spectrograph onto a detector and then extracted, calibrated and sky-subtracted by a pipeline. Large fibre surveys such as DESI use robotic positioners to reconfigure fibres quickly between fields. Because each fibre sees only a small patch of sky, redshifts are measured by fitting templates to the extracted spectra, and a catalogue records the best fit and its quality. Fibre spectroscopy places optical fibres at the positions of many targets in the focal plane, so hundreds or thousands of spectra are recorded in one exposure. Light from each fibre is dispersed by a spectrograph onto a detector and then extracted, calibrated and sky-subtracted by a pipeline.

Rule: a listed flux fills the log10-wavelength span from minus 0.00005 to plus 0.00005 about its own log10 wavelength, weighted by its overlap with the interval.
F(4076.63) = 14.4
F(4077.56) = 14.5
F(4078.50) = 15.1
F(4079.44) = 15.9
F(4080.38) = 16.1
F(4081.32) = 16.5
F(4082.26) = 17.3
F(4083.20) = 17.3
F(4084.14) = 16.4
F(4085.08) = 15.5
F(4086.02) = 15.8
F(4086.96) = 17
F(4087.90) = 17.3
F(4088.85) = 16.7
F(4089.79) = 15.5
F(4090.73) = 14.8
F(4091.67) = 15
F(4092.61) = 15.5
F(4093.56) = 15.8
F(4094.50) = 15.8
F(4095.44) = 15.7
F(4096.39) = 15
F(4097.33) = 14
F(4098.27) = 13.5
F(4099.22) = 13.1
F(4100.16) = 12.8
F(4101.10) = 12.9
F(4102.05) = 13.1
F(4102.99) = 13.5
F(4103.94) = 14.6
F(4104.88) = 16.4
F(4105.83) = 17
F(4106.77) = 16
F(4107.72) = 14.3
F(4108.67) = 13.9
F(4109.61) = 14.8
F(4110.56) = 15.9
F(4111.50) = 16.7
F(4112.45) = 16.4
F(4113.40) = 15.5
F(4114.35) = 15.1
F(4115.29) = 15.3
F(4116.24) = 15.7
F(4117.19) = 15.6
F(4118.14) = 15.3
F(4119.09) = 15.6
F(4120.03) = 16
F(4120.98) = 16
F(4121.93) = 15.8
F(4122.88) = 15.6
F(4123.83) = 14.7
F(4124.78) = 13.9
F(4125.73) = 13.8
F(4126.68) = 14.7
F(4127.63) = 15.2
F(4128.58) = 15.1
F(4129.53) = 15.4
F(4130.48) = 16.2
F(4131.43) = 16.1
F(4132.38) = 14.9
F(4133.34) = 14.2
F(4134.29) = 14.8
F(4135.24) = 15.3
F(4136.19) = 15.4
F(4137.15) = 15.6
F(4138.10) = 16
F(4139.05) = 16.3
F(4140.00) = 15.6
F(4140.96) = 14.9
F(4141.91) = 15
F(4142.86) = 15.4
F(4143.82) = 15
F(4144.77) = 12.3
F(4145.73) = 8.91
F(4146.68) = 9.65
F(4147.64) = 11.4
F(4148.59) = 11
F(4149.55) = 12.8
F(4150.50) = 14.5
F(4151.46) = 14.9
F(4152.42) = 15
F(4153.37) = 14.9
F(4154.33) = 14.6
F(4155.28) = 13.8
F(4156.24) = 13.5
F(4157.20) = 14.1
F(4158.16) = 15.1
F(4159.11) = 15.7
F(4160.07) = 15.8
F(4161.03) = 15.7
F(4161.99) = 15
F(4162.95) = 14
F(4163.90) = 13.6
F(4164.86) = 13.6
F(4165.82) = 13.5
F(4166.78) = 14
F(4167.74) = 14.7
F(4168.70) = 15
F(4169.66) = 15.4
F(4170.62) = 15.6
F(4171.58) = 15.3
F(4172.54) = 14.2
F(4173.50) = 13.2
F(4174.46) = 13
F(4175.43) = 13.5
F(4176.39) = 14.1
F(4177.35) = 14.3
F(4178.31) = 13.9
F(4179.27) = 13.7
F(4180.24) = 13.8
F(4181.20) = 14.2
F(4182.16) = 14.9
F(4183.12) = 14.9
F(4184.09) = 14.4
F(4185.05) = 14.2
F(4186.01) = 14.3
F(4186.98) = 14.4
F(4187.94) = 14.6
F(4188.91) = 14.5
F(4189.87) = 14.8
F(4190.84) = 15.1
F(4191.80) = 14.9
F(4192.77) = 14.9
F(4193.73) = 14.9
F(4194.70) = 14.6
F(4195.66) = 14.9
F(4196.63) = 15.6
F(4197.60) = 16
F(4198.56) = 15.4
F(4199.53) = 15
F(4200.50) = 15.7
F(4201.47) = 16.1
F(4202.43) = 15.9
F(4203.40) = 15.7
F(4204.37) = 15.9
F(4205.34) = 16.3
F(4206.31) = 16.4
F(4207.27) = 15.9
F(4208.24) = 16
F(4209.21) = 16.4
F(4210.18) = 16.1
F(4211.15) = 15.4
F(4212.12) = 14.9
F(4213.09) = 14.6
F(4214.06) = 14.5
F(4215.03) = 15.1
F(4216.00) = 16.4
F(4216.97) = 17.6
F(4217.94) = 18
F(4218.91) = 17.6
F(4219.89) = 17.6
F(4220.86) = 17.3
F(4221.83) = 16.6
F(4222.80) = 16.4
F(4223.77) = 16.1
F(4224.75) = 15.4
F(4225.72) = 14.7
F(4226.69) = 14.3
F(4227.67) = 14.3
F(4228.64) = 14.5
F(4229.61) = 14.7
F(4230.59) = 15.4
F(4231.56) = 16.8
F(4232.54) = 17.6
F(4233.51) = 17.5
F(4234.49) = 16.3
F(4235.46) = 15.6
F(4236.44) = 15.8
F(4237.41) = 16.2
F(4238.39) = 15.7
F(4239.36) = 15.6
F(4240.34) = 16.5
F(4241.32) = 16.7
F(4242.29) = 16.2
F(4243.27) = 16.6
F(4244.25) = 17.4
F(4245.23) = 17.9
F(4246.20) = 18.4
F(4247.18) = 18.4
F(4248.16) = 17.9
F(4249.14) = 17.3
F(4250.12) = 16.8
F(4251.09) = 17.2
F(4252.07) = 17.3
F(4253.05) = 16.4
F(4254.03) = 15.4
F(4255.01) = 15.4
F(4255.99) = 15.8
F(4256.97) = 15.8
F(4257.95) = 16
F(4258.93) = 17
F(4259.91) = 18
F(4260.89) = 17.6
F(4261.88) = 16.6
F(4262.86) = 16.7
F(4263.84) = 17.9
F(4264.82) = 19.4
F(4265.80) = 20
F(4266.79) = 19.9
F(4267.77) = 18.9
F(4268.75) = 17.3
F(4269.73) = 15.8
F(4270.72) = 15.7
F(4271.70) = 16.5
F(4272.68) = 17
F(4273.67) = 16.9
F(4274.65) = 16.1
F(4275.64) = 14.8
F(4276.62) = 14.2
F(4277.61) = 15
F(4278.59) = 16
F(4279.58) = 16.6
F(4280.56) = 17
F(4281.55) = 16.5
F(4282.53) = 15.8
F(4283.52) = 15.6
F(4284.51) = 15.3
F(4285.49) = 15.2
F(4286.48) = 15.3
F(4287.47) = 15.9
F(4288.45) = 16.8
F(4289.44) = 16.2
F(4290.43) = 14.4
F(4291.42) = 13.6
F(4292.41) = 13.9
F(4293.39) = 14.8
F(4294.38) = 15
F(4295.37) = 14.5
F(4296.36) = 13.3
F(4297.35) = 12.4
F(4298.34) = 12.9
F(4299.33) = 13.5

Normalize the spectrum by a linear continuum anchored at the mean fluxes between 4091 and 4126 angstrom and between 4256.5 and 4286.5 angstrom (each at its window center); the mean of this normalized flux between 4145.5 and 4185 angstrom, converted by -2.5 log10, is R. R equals 0.12 mag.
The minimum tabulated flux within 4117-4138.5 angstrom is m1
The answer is 13.8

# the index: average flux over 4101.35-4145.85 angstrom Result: 15.1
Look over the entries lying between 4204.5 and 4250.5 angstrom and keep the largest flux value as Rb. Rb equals 18.4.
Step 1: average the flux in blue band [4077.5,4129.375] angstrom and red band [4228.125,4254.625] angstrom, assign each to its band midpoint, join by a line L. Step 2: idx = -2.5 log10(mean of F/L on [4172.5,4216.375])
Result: 0.08 mag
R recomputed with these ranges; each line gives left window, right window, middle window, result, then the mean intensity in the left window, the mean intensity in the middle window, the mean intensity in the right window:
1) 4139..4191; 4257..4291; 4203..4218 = -0.05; 14.2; 15.9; 16.6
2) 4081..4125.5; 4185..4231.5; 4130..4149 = 0.09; 15.3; 14.2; 15.6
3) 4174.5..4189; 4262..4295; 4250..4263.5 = -0.05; 14.2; 16.6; 16.2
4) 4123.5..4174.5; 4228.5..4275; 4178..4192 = 0.06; 14.4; 14.4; 16.9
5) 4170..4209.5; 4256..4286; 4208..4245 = -0.02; 14.9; 16.1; 16.7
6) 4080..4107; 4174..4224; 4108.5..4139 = 0.00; 15.4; 15.4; 15.3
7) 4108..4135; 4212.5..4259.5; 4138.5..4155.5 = 0.14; 15.3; 13.7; 16.3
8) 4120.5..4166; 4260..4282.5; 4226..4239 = 0.03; 14.5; 15.7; 16.9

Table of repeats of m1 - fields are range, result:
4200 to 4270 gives 14.3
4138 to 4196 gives 8.91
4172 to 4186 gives 13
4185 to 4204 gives 14.2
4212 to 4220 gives 14.5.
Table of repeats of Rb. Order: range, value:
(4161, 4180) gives 15.7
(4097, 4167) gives 17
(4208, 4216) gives 16.4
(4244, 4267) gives 20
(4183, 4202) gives 16.1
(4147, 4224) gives 18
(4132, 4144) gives 16.3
